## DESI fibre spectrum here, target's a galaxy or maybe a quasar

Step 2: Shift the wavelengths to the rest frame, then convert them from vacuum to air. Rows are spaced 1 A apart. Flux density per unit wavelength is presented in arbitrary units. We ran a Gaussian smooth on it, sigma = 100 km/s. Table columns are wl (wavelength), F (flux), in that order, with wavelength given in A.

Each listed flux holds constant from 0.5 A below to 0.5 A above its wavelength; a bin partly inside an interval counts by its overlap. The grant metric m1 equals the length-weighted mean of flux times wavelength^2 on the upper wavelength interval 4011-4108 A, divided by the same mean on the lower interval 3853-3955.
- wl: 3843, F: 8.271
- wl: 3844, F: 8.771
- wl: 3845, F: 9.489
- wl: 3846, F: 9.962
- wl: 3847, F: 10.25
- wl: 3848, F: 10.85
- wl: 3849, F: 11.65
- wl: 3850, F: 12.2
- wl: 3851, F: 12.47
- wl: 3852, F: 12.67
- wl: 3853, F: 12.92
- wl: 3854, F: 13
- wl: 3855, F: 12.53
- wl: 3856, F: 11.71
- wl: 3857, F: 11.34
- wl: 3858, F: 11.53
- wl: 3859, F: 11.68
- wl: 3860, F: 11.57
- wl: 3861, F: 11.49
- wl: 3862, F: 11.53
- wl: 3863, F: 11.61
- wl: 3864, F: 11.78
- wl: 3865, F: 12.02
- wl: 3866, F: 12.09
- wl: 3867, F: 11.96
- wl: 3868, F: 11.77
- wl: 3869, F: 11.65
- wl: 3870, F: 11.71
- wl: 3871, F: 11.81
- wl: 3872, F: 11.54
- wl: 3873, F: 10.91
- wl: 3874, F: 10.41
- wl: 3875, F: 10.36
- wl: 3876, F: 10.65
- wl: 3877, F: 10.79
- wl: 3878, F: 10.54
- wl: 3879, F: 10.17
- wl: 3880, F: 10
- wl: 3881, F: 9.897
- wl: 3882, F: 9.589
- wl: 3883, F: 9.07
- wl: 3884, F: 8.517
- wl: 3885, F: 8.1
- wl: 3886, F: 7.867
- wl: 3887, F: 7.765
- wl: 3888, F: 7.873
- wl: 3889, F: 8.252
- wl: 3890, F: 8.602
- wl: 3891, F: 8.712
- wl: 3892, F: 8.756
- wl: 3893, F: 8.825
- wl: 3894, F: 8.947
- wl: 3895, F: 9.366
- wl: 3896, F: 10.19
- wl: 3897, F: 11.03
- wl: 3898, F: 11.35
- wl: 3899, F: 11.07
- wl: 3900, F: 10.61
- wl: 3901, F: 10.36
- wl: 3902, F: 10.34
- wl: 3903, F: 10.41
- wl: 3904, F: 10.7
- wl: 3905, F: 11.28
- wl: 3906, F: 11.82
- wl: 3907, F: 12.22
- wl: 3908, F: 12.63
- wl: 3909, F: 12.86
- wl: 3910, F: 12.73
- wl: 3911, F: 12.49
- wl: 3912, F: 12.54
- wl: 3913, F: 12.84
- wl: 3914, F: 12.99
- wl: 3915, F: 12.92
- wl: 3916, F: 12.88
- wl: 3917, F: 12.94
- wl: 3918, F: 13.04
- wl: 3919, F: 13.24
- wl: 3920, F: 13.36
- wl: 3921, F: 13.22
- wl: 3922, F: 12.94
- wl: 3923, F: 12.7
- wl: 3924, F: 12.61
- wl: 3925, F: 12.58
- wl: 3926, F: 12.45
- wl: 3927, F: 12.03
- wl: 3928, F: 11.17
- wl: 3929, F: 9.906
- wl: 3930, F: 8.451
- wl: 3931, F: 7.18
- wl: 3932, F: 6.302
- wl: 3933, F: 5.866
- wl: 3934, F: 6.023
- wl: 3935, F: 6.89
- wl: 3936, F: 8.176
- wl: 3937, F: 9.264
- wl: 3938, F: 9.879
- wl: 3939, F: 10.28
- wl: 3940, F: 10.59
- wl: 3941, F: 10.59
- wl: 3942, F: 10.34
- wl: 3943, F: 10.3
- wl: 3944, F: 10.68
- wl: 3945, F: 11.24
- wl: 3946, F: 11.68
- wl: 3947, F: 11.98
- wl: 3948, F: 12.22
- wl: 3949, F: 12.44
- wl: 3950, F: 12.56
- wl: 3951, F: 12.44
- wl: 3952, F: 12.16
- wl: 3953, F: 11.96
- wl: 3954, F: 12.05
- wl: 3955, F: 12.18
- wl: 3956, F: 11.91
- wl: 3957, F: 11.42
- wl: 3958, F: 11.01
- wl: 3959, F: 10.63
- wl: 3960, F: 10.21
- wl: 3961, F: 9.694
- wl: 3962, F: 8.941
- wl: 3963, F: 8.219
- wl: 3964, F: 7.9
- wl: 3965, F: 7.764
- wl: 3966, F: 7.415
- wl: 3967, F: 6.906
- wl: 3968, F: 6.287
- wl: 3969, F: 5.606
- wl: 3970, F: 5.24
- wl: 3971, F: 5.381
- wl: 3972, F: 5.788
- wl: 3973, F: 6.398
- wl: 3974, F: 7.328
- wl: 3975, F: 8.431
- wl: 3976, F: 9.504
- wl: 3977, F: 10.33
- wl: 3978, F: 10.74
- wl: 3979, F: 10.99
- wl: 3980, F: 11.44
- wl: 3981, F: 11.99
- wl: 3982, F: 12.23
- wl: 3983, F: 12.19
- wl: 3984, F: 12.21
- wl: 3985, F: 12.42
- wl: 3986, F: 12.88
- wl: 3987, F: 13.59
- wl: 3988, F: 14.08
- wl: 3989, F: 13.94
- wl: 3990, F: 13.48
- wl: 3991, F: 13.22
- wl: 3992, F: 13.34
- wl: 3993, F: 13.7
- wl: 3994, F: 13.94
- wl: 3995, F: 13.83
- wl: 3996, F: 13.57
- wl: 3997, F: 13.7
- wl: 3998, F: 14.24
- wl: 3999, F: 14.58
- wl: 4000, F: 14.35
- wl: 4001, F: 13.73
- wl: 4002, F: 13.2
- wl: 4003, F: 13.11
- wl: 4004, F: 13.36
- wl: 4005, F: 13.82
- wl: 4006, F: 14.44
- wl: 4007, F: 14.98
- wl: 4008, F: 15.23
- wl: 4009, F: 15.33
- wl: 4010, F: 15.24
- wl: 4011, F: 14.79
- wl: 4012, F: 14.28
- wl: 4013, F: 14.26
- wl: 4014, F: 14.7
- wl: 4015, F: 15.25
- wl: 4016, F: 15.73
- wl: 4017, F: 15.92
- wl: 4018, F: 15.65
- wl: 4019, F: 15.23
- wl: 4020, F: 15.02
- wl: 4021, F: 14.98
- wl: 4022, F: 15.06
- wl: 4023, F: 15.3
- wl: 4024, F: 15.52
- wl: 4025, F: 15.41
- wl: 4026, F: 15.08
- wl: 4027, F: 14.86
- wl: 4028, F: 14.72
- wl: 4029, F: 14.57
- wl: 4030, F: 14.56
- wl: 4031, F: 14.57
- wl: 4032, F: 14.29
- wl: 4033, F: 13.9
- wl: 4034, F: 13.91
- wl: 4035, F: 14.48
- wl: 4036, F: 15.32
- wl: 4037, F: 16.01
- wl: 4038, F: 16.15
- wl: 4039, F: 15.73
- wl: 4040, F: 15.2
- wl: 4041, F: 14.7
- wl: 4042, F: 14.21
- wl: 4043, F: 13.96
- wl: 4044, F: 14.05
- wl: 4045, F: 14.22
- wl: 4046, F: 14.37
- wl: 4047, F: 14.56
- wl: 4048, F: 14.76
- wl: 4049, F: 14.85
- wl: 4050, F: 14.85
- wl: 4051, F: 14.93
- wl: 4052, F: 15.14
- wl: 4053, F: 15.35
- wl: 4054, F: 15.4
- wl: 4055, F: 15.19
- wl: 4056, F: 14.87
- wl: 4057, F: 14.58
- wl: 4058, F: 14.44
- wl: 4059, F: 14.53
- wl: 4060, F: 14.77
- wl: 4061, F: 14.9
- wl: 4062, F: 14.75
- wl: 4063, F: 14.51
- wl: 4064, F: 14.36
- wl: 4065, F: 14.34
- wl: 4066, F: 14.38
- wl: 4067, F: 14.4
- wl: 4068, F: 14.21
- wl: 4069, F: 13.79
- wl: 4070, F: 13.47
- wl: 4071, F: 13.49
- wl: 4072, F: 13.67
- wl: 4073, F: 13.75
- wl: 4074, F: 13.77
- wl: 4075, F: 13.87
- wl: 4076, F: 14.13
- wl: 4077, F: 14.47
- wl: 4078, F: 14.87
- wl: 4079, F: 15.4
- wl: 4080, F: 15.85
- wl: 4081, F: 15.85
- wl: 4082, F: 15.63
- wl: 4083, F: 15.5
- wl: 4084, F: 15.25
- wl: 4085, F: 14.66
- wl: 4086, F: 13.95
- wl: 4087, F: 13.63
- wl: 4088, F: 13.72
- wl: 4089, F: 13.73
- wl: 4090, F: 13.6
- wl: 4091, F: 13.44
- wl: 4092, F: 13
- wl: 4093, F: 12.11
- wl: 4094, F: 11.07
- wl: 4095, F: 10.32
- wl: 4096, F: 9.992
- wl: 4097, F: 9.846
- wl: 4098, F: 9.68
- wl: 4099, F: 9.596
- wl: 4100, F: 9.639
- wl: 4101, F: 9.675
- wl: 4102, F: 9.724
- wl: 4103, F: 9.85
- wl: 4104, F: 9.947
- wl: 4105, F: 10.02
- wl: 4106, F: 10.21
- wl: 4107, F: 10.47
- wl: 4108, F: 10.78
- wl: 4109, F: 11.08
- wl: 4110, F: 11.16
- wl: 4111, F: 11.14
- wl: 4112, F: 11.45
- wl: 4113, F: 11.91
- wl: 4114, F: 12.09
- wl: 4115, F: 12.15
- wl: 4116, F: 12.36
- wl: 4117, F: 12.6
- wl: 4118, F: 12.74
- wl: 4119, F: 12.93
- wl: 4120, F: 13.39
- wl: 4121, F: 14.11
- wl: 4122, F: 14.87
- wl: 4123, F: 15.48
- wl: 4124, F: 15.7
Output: 1.38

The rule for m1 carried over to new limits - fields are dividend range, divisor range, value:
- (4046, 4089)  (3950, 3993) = 1.48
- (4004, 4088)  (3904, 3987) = 1.47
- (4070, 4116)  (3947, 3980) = 1.39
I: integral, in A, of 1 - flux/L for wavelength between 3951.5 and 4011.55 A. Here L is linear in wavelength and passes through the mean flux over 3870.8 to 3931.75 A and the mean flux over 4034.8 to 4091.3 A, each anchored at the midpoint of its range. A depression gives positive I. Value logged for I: 6.0 A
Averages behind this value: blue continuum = 10.8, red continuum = 14.6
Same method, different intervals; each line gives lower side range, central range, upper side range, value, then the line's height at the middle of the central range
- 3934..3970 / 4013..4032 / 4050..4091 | -3.6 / 12.7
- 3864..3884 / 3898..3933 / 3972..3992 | -1.8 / 11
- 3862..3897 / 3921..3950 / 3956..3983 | -3.1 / 9.34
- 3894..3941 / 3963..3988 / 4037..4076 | 6.5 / 12.5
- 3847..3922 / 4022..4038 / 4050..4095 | -1.5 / 13.6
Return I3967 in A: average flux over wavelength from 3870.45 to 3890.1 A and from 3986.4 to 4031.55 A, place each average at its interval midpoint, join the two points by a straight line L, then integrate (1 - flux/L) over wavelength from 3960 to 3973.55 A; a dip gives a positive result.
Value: 6.0 A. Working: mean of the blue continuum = 9.66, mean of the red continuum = 14.5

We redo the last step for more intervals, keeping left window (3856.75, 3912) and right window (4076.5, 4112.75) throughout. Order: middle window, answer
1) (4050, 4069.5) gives -4.44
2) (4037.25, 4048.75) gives -2.84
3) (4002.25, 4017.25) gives -3.98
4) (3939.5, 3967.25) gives 1.21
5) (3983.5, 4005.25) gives -3.98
